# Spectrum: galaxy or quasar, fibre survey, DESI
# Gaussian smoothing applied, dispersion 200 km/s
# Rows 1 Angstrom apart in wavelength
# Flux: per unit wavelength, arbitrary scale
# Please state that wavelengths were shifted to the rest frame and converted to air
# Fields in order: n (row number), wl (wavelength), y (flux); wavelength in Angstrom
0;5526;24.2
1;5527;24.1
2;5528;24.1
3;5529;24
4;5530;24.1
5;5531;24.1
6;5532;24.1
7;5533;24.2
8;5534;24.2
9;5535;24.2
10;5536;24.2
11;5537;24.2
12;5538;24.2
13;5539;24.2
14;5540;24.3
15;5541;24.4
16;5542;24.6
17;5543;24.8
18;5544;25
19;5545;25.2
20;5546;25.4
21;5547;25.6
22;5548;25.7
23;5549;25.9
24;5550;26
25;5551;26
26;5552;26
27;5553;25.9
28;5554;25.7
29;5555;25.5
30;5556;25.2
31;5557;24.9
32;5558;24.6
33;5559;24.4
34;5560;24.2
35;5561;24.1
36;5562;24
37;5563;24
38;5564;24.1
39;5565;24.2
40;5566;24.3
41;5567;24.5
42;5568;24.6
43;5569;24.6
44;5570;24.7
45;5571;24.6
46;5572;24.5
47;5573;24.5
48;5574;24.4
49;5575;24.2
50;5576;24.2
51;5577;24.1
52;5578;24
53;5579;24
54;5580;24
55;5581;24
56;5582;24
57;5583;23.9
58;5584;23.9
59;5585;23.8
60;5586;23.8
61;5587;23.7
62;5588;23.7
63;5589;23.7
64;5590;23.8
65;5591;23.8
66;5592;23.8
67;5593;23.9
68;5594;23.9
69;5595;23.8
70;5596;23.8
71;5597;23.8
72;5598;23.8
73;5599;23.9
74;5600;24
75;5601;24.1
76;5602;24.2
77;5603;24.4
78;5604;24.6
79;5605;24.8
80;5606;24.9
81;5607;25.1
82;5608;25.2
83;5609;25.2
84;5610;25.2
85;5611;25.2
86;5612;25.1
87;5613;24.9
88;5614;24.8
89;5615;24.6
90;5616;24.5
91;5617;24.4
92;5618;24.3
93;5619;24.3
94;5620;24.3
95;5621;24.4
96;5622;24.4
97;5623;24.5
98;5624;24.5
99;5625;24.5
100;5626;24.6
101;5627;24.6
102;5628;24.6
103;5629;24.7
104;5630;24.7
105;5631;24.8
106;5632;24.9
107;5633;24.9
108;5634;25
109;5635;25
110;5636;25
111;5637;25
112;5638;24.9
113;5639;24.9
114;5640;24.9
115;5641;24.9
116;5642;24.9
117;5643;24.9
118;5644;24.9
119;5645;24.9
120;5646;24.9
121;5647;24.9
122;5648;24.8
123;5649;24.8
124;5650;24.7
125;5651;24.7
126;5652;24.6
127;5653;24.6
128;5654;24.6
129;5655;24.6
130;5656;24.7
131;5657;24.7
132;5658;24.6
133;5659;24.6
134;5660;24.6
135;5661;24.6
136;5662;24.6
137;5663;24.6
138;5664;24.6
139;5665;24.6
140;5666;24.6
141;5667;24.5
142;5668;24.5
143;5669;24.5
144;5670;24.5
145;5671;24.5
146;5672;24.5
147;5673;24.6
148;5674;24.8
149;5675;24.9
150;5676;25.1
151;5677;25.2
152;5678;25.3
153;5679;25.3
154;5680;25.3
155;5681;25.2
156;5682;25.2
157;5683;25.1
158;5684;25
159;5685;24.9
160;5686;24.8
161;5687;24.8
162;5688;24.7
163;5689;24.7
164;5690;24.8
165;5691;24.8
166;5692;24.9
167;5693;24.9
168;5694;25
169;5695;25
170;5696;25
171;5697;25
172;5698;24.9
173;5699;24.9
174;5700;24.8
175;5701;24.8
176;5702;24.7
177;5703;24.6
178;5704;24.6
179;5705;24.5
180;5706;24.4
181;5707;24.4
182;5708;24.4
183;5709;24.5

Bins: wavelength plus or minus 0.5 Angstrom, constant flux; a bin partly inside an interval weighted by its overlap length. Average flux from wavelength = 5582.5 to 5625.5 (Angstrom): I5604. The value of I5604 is 24.3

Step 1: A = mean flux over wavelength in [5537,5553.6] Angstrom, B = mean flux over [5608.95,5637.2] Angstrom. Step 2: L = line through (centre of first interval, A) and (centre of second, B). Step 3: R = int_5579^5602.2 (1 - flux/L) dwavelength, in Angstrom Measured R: 1.0 Angstrom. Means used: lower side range 25.2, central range 23.9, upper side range 24.7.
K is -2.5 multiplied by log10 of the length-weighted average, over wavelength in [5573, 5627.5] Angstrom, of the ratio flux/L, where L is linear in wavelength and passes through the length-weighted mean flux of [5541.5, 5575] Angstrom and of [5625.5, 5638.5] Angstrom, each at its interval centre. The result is 0.03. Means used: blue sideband 24.9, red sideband 24.8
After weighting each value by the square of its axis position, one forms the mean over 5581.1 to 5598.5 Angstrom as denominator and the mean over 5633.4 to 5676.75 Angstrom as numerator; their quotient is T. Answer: 1.06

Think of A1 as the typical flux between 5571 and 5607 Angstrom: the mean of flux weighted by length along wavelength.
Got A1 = 24.1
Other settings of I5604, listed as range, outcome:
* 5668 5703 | 24.9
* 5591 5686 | 24.7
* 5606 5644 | 24.8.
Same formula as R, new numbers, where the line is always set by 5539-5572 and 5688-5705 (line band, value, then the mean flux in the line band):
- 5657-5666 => 0.08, 24.6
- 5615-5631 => 0.23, 24.5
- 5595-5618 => 0.30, 24.5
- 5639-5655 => 0.03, 24.8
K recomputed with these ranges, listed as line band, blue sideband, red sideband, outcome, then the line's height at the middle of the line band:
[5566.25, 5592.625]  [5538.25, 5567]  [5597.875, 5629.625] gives 0.03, 24.8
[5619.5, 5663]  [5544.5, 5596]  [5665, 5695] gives 0.00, 24.7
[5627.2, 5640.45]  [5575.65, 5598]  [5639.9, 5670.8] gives -0.02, 24.4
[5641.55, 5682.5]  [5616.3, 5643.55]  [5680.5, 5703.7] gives 0.00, 24.8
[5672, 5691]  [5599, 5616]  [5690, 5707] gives -0.01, 24.8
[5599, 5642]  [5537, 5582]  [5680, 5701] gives 0.00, 24.8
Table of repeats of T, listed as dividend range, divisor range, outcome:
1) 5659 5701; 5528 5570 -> 1.05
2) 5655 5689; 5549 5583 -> 1.05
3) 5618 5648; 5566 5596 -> 1.05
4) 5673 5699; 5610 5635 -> 1.04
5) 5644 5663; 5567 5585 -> 1.05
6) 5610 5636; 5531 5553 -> 1.02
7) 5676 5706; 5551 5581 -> 1.06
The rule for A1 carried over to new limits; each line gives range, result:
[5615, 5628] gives 24.5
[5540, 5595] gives 24.5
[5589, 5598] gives 23.8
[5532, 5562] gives 24.9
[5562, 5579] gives 24.3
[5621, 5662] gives 24.7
